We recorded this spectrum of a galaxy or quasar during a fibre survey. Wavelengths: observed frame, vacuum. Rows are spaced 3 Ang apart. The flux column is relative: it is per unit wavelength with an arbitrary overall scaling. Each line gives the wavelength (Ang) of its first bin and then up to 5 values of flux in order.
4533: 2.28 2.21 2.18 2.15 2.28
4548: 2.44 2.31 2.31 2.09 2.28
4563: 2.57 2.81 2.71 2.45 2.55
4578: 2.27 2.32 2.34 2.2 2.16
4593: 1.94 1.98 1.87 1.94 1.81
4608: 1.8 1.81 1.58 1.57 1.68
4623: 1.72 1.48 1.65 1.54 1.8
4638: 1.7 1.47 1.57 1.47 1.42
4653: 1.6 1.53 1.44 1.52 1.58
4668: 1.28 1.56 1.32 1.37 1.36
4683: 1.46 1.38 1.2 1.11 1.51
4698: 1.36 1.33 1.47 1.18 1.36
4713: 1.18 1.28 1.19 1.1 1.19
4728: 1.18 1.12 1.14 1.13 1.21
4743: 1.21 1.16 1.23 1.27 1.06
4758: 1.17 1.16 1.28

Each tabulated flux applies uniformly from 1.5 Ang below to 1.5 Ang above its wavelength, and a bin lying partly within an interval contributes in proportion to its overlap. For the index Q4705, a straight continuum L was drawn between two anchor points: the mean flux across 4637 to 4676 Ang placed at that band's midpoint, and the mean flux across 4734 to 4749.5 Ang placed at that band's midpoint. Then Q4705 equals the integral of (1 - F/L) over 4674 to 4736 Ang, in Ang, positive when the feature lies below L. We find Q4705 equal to 2.0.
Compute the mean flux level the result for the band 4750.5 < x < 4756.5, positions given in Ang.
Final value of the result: 1.17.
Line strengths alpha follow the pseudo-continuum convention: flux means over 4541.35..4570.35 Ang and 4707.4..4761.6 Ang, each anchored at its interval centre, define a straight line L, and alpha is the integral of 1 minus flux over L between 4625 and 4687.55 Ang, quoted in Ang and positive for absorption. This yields 7.9 Ang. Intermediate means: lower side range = 2.4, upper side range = 1.19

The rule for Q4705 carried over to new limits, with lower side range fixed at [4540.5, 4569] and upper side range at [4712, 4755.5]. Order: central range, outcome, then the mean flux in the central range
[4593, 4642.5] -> 6.0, 1.72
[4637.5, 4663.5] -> 3.3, 1.52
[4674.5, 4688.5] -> 1.4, 1.37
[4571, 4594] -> -0.9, 2.28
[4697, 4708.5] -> 0.4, 1.33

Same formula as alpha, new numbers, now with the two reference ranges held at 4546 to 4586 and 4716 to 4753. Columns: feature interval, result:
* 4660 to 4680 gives 2.7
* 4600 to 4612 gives 1.6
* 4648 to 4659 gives 1.7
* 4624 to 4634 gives 1.9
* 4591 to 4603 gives 1.3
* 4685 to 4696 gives 1.6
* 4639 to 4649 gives 1.8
